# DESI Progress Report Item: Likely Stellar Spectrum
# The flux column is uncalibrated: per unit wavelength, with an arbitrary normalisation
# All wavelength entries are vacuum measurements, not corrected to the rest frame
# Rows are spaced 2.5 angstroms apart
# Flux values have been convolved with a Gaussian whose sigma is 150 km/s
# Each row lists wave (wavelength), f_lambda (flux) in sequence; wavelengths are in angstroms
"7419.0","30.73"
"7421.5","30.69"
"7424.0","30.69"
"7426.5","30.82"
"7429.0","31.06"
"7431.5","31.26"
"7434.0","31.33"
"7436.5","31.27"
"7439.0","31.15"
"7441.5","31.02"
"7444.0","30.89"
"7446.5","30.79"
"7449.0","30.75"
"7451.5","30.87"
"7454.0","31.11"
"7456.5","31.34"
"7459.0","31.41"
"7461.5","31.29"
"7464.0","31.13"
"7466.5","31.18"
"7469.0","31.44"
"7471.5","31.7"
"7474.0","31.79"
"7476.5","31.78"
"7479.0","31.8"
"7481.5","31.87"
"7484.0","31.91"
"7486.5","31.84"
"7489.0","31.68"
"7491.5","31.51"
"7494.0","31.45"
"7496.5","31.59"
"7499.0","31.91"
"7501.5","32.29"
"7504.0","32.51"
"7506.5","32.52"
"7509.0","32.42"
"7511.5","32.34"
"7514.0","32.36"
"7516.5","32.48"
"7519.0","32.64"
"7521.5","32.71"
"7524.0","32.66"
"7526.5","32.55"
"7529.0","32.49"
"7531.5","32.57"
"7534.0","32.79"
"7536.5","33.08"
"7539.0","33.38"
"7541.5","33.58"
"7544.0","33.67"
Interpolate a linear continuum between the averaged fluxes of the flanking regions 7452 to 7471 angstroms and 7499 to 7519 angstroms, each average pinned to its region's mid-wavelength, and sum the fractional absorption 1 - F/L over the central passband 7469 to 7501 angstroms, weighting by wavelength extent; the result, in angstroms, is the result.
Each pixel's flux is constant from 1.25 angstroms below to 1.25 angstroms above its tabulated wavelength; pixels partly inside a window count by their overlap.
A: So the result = 0.1 angstroms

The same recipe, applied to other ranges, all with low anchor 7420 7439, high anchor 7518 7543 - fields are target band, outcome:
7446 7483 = 0.3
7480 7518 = 0.3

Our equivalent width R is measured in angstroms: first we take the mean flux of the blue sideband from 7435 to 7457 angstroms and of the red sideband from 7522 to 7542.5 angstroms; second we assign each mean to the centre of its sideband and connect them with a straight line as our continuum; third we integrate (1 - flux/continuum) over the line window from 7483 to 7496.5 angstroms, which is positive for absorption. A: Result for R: 0.1 angstroms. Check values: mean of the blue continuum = 31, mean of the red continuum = 32.9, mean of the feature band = 31.7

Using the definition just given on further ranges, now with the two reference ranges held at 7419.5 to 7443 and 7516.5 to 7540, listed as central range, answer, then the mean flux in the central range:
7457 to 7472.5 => 0.1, 31.4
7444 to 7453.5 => 0.1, 30.8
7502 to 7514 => 0.0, 32.4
